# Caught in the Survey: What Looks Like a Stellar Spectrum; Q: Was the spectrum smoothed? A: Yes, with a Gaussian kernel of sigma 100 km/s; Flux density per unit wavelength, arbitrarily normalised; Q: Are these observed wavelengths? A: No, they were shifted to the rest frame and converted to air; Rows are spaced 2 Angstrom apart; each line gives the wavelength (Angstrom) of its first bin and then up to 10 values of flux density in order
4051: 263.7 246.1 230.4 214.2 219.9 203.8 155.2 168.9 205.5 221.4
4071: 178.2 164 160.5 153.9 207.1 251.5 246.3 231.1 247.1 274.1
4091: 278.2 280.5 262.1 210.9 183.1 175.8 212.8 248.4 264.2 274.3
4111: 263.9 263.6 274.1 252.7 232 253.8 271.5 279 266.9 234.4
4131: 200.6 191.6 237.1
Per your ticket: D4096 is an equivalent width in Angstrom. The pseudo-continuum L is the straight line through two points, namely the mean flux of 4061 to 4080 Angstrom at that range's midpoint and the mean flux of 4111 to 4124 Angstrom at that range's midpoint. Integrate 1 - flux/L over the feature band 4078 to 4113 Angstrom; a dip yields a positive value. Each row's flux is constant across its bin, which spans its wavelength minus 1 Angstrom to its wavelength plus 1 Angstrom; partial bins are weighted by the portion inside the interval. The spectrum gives -3.4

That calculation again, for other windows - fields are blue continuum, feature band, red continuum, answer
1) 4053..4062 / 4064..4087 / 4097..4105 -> 1.2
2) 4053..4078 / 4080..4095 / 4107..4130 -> -2.6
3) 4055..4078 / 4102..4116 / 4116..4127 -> -0.8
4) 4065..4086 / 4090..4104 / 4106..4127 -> 0.2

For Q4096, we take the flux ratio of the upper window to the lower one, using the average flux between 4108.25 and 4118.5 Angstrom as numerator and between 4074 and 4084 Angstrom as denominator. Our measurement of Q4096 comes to 1.29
